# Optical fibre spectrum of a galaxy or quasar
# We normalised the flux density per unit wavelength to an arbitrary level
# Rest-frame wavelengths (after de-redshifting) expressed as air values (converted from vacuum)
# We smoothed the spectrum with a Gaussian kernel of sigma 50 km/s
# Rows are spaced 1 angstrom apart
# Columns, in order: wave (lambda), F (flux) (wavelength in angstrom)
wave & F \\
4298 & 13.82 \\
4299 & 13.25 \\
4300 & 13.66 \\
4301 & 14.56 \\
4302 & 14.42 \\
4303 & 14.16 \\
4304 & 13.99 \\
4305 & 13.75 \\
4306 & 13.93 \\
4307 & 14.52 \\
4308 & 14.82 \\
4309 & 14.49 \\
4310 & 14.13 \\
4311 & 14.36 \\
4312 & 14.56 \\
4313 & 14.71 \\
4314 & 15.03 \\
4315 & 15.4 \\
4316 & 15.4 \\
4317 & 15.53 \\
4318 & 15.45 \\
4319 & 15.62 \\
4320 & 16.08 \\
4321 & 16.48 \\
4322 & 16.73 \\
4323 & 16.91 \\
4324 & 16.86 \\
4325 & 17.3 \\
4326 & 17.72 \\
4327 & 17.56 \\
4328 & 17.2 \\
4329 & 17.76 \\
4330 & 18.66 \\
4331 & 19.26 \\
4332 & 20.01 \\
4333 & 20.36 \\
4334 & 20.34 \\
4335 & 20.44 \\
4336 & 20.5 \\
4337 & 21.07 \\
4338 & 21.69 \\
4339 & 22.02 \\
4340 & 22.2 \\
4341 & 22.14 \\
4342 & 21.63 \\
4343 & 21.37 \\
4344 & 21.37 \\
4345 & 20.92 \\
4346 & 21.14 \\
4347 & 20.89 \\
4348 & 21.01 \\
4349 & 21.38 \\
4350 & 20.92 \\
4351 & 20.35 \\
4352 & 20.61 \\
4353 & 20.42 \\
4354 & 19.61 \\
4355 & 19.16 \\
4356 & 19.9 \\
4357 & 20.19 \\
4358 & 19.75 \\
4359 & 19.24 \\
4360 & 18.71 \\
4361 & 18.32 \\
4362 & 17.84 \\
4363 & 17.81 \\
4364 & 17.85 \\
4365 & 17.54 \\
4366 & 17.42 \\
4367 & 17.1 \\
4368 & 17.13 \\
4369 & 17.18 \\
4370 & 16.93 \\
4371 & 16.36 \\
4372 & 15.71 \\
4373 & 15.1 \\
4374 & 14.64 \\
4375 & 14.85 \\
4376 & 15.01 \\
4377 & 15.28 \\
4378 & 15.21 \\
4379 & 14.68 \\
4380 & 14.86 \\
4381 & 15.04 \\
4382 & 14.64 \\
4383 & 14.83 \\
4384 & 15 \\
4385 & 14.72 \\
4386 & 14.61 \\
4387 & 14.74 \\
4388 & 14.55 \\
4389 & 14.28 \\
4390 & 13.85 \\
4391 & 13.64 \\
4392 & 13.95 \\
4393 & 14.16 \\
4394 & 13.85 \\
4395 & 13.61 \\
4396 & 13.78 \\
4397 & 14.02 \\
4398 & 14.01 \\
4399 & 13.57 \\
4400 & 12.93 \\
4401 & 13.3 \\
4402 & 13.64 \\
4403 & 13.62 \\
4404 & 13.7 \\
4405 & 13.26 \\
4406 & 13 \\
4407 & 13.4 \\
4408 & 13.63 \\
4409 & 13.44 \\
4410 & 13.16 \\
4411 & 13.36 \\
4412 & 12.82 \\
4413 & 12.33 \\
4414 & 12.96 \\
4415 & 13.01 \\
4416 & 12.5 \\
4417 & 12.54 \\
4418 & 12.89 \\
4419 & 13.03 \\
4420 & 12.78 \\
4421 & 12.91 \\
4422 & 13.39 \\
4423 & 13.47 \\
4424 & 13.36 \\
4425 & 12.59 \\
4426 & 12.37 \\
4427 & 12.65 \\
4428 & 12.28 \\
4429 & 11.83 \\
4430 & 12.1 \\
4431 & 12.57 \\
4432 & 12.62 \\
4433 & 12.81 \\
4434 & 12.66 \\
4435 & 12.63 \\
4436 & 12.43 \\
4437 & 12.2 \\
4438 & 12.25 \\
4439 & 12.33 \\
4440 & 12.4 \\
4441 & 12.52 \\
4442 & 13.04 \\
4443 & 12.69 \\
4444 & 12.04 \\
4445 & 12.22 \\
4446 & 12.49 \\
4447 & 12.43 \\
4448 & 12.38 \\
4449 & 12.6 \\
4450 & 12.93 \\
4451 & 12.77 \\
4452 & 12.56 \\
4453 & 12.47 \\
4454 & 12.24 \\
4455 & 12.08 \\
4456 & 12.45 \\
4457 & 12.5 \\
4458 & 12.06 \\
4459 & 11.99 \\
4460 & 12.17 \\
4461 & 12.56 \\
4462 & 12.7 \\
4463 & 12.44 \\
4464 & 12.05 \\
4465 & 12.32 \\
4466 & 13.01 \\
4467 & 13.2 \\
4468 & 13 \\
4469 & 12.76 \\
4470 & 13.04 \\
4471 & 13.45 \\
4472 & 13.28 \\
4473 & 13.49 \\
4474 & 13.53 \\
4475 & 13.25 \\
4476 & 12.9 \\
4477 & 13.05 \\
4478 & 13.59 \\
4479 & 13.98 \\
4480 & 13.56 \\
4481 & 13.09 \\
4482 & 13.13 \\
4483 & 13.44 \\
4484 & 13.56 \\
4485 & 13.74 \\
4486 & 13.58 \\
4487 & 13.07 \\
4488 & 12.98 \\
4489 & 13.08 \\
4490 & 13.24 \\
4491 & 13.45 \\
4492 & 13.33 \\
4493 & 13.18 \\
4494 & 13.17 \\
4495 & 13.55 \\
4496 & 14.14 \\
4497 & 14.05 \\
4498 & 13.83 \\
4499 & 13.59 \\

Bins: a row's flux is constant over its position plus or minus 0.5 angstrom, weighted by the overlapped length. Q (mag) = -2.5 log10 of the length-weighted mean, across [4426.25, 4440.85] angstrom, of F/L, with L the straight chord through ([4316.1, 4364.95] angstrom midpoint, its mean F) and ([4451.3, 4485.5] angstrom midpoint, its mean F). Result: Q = 0.18 mag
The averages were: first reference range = 19.2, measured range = 12.4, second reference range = 12.9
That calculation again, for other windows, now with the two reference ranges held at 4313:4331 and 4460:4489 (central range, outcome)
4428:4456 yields 0.12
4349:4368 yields -0.21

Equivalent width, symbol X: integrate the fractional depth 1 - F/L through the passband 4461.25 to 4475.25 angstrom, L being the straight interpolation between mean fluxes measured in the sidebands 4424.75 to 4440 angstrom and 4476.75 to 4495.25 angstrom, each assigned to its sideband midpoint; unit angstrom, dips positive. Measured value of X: 0.1 angstrom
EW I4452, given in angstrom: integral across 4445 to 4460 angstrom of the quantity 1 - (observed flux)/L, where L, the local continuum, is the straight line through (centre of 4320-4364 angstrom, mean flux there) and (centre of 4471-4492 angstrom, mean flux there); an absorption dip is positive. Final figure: 2.3 angstrom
